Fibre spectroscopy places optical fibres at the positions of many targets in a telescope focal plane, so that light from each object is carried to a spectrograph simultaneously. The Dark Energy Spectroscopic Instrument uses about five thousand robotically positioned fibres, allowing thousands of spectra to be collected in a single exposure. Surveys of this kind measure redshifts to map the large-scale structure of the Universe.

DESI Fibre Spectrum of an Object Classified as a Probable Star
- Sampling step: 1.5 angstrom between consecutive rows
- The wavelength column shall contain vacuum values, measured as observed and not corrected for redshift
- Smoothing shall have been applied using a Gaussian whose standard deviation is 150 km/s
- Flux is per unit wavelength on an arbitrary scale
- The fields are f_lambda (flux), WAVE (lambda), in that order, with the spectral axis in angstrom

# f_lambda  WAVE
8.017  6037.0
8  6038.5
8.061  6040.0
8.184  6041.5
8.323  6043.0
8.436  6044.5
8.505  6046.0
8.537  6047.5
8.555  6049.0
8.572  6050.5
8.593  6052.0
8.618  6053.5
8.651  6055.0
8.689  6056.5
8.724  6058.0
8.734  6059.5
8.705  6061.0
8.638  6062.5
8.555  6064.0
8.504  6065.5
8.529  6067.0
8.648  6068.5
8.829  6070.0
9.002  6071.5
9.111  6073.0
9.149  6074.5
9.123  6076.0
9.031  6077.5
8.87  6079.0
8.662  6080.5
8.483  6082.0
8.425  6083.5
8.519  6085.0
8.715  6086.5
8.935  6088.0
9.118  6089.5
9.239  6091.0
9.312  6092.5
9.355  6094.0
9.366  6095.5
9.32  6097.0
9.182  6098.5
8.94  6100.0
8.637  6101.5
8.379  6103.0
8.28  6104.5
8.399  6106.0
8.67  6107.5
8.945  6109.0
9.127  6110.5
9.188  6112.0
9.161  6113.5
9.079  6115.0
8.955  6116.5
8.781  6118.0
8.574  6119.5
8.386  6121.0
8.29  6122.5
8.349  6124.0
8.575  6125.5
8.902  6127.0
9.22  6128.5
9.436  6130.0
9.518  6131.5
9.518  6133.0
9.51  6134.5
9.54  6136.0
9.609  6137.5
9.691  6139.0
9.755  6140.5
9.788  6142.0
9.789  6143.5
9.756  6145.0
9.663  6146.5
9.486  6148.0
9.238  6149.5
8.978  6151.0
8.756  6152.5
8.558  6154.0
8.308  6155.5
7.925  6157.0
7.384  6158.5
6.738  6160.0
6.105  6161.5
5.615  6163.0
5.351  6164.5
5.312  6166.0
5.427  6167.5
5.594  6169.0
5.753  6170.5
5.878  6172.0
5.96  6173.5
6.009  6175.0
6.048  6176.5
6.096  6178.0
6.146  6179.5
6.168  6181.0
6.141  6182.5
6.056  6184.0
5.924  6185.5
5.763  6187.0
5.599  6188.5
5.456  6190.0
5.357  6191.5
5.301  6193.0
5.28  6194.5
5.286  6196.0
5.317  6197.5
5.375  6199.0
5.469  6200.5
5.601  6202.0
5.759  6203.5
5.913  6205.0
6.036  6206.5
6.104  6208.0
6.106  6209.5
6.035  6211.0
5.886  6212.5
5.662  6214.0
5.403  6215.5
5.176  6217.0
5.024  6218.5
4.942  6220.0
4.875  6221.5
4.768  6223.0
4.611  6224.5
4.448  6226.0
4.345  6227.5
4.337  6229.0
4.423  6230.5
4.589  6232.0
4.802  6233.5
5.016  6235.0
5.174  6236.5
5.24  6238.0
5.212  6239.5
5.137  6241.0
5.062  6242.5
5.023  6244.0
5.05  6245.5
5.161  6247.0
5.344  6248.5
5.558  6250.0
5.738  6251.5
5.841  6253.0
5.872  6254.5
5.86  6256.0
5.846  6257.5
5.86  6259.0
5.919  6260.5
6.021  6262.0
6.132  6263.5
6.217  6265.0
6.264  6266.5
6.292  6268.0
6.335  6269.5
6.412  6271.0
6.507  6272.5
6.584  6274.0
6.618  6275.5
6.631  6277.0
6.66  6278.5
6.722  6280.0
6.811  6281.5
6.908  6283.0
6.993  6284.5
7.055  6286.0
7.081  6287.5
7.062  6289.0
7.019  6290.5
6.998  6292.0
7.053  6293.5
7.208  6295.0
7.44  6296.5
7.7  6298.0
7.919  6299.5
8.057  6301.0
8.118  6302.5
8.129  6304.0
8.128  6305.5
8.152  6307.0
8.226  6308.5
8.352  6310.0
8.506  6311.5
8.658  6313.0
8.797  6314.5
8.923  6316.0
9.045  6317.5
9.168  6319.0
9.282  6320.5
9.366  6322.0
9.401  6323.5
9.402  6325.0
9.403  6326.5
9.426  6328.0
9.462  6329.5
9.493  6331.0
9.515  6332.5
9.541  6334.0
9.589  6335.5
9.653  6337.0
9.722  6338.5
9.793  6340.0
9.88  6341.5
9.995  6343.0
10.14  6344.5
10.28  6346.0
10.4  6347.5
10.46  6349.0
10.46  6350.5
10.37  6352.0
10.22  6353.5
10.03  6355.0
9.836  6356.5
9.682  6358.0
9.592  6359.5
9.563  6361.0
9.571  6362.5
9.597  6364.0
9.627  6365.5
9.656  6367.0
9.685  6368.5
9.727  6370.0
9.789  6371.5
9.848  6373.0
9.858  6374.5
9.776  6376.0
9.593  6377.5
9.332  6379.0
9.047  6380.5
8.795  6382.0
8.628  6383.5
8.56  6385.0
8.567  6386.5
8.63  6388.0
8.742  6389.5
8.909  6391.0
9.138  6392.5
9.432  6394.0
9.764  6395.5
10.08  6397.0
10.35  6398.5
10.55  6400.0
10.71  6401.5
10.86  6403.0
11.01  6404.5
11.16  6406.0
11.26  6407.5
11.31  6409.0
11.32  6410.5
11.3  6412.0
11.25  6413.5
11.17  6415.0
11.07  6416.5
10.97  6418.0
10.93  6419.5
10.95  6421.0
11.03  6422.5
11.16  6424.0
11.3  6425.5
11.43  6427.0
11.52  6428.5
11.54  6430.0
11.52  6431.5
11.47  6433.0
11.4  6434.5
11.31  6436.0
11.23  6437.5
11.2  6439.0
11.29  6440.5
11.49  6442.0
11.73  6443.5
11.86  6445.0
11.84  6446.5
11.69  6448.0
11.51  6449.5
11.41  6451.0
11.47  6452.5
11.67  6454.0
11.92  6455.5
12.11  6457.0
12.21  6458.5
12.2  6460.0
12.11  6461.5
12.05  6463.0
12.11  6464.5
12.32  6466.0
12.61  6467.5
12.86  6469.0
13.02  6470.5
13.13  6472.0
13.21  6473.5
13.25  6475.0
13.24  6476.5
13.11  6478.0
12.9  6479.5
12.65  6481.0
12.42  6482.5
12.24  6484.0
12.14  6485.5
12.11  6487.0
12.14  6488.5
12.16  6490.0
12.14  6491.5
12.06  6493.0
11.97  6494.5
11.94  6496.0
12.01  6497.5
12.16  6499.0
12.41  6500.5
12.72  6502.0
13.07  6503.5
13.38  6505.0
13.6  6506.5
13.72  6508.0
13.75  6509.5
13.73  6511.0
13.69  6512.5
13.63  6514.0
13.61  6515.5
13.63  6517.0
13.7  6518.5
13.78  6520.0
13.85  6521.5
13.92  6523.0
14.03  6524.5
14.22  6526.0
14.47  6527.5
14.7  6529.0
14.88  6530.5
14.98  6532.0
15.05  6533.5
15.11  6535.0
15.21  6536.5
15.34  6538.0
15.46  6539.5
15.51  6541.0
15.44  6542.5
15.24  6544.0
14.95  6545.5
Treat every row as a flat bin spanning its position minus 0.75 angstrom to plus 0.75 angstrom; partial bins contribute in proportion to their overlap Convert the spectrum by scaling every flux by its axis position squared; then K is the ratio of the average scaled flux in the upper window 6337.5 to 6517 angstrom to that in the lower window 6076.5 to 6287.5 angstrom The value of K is 1.74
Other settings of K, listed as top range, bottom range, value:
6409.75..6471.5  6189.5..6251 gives 2.38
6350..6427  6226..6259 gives 2.04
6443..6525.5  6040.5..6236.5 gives 1.88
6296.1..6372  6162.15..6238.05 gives 1.79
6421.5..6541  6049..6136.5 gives 1.63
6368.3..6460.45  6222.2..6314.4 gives 1.77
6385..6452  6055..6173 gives 1.40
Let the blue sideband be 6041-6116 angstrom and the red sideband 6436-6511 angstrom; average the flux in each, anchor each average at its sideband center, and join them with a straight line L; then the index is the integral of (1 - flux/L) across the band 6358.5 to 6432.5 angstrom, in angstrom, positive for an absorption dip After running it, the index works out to 9.19 angstrom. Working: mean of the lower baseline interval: 8.79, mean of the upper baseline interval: 12.3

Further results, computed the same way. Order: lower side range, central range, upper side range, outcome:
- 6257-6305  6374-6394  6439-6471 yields 1.6 angstrom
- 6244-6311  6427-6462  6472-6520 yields -0.7 angstrom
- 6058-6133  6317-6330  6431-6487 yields 1.9 angstrom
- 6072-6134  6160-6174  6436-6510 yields 5.6 angstrom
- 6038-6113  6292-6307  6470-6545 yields 4.7 angstrom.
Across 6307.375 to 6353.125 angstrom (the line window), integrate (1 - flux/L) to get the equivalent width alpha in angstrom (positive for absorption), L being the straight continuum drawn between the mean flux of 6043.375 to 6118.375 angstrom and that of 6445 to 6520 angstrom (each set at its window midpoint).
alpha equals 6.9 angstrom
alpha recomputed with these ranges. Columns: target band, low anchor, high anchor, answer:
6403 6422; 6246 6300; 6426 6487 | -0.7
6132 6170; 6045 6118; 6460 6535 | 5.2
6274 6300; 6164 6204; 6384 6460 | 3.0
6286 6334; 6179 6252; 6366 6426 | -3.2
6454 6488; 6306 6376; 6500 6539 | 0.8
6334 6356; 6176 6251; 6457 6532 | -2.7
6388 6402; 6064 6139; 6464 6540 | 2.9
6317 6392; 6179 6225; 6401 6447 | -0.9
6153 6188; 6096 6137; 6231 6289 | 6.9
